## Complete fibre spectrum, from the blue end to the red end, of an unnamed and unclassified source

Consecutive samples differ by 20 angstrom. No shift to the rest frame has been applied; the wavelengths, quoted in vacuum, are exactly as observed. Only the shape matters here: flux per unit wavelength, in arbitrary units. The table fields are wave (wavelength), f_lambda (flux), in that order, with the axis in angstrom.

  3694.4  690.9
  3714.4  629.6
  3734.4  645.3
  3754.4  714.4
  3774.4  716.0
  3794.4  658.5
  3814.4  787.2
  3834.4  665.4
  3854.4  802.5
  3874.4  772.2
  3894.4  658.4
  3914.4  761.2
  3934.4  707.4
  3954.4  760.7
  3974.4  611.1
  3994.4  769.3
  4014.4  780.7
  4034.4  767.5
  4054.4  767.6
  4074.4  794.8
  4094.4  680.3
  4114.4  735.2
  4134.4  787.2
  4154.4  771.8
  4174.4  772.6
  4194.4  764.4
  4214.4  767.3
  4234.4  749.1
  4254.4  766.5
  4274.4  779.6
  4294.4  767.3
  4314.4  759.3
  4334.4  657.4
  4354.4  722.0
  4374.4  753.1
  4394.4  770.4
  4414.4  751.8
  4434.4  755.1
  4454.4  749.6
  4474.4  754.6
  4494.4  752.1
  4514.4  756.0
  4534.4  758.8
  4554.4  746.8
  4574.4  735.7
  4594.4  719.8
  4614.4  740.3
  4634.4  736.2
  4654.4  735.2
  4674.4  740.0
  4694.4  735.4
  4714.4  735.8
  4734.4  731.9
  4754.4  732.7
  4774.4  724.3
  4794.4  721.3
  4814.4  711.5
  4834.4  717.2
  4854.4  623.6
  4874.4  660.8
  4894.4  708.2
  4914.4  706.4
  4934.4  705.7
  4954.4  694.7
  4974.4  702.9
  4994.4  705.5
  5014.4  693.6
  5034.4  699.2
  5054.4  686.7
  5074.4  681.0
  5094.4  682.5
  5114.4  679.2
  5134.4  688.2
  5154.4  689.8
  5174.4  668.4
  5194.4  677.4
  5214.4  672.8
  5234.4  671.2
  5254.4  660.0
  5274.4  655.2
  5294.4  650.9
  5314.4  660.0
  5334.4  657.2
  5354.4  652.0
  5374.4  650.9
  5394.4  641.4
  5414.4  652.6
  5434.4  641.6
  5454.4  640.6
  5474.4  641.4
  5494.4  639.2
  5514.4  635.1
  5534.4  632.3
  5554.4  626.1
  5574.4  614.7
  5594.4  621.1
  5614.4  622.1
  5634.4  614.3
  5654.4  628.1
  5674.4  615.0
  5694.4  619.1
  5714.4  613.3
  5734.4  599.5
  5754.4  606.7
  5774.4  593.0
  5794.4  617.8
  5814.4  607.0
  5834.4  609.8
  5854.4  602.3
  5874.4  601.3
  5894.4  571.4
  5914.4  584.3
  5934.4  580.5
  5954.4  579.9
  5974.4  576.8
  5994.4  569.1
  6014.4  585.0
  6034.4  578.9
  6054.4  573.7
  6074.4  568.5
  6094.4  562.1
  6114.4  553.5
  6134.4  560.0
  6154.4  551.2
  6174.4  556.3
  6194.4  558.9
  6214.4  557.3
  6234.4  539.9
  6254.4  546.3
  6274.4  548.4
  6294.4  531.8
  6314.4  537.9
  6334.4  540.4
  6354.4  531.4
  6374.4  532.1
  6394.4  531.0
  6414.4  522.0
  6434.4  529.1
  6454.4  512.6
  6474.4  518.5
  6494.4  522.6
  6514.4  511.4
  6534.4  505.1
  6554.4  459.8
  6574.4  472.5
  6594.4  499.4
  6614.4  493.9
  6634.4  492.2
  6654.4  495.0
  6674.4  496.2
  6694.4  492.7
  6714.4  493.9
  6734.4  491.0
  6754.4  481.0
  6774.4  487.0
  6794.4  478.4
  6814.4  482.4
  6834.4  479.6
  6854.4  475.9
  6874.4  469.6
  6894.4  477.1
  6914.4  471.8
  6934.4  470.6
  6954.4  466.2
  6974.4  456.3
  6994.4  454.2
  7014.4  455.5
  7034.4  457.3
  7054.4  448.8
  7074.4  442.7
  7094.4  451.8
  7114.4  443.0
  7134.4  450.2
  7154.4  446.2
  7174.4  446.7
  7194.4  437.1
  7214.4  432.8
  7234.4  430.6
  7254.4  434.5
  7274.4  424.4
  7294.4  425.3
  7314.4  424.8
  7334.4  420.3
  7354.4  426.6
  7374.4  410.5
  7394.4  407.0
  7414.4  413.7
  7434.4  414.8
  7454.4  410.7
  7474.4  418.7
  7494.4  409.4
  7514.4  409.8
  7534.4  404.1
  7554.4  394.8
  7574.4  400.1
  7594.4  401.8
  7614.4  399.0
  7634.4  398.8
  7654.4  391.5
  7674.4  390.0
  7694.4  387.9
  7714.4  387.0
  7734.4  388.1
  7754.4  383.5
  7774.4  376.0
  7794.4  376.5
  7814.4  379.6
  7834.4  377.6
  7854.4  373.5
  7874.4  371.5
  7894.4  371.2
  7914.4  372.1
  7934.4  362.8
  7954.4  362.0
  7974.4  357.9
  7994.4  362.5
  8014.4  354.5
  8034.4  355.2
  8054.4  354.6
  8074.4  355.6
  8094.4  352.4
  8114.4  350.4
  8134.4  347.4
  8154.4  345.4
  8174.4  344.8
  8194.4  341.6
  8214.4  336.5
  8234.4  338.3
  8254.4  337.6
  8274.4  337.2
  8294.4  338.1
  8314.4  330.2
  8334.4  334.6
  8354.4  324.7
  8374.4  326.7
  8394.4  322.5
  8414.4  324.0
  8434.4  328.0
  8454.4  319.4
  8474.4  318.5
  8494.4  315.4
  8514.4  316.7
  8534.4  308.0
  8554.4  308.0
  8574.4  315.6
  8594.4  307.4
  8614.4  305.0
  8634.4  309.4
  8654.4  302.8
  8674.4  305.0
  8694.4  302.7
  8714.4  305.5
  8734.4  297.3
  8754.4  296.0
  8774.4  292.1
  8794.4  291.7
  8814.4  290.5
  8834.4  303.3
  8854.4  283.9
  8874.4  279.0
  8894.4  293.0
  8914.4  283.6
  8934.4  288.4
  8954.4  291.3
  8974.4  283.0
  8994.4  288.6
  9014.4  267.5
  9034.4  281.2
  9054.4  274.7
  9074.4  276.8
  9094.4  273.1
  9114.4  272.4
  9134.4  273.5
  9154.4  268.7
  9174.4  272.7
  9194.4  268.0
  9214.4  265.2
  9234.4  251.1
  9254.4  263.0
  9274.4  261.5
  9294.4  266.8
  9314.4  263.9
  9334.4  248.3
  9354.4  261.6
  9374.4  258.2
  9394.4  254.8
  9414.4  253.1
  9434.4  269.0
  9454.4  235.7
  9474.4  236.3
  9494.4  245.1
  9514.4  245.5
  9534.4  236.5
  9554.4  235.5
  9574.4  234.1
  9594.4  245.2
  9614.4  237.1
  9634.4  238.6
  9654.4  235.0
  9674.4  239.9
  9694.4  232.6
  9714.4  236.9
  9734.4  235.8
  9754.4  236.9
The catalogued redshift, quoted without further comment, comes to 0.00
